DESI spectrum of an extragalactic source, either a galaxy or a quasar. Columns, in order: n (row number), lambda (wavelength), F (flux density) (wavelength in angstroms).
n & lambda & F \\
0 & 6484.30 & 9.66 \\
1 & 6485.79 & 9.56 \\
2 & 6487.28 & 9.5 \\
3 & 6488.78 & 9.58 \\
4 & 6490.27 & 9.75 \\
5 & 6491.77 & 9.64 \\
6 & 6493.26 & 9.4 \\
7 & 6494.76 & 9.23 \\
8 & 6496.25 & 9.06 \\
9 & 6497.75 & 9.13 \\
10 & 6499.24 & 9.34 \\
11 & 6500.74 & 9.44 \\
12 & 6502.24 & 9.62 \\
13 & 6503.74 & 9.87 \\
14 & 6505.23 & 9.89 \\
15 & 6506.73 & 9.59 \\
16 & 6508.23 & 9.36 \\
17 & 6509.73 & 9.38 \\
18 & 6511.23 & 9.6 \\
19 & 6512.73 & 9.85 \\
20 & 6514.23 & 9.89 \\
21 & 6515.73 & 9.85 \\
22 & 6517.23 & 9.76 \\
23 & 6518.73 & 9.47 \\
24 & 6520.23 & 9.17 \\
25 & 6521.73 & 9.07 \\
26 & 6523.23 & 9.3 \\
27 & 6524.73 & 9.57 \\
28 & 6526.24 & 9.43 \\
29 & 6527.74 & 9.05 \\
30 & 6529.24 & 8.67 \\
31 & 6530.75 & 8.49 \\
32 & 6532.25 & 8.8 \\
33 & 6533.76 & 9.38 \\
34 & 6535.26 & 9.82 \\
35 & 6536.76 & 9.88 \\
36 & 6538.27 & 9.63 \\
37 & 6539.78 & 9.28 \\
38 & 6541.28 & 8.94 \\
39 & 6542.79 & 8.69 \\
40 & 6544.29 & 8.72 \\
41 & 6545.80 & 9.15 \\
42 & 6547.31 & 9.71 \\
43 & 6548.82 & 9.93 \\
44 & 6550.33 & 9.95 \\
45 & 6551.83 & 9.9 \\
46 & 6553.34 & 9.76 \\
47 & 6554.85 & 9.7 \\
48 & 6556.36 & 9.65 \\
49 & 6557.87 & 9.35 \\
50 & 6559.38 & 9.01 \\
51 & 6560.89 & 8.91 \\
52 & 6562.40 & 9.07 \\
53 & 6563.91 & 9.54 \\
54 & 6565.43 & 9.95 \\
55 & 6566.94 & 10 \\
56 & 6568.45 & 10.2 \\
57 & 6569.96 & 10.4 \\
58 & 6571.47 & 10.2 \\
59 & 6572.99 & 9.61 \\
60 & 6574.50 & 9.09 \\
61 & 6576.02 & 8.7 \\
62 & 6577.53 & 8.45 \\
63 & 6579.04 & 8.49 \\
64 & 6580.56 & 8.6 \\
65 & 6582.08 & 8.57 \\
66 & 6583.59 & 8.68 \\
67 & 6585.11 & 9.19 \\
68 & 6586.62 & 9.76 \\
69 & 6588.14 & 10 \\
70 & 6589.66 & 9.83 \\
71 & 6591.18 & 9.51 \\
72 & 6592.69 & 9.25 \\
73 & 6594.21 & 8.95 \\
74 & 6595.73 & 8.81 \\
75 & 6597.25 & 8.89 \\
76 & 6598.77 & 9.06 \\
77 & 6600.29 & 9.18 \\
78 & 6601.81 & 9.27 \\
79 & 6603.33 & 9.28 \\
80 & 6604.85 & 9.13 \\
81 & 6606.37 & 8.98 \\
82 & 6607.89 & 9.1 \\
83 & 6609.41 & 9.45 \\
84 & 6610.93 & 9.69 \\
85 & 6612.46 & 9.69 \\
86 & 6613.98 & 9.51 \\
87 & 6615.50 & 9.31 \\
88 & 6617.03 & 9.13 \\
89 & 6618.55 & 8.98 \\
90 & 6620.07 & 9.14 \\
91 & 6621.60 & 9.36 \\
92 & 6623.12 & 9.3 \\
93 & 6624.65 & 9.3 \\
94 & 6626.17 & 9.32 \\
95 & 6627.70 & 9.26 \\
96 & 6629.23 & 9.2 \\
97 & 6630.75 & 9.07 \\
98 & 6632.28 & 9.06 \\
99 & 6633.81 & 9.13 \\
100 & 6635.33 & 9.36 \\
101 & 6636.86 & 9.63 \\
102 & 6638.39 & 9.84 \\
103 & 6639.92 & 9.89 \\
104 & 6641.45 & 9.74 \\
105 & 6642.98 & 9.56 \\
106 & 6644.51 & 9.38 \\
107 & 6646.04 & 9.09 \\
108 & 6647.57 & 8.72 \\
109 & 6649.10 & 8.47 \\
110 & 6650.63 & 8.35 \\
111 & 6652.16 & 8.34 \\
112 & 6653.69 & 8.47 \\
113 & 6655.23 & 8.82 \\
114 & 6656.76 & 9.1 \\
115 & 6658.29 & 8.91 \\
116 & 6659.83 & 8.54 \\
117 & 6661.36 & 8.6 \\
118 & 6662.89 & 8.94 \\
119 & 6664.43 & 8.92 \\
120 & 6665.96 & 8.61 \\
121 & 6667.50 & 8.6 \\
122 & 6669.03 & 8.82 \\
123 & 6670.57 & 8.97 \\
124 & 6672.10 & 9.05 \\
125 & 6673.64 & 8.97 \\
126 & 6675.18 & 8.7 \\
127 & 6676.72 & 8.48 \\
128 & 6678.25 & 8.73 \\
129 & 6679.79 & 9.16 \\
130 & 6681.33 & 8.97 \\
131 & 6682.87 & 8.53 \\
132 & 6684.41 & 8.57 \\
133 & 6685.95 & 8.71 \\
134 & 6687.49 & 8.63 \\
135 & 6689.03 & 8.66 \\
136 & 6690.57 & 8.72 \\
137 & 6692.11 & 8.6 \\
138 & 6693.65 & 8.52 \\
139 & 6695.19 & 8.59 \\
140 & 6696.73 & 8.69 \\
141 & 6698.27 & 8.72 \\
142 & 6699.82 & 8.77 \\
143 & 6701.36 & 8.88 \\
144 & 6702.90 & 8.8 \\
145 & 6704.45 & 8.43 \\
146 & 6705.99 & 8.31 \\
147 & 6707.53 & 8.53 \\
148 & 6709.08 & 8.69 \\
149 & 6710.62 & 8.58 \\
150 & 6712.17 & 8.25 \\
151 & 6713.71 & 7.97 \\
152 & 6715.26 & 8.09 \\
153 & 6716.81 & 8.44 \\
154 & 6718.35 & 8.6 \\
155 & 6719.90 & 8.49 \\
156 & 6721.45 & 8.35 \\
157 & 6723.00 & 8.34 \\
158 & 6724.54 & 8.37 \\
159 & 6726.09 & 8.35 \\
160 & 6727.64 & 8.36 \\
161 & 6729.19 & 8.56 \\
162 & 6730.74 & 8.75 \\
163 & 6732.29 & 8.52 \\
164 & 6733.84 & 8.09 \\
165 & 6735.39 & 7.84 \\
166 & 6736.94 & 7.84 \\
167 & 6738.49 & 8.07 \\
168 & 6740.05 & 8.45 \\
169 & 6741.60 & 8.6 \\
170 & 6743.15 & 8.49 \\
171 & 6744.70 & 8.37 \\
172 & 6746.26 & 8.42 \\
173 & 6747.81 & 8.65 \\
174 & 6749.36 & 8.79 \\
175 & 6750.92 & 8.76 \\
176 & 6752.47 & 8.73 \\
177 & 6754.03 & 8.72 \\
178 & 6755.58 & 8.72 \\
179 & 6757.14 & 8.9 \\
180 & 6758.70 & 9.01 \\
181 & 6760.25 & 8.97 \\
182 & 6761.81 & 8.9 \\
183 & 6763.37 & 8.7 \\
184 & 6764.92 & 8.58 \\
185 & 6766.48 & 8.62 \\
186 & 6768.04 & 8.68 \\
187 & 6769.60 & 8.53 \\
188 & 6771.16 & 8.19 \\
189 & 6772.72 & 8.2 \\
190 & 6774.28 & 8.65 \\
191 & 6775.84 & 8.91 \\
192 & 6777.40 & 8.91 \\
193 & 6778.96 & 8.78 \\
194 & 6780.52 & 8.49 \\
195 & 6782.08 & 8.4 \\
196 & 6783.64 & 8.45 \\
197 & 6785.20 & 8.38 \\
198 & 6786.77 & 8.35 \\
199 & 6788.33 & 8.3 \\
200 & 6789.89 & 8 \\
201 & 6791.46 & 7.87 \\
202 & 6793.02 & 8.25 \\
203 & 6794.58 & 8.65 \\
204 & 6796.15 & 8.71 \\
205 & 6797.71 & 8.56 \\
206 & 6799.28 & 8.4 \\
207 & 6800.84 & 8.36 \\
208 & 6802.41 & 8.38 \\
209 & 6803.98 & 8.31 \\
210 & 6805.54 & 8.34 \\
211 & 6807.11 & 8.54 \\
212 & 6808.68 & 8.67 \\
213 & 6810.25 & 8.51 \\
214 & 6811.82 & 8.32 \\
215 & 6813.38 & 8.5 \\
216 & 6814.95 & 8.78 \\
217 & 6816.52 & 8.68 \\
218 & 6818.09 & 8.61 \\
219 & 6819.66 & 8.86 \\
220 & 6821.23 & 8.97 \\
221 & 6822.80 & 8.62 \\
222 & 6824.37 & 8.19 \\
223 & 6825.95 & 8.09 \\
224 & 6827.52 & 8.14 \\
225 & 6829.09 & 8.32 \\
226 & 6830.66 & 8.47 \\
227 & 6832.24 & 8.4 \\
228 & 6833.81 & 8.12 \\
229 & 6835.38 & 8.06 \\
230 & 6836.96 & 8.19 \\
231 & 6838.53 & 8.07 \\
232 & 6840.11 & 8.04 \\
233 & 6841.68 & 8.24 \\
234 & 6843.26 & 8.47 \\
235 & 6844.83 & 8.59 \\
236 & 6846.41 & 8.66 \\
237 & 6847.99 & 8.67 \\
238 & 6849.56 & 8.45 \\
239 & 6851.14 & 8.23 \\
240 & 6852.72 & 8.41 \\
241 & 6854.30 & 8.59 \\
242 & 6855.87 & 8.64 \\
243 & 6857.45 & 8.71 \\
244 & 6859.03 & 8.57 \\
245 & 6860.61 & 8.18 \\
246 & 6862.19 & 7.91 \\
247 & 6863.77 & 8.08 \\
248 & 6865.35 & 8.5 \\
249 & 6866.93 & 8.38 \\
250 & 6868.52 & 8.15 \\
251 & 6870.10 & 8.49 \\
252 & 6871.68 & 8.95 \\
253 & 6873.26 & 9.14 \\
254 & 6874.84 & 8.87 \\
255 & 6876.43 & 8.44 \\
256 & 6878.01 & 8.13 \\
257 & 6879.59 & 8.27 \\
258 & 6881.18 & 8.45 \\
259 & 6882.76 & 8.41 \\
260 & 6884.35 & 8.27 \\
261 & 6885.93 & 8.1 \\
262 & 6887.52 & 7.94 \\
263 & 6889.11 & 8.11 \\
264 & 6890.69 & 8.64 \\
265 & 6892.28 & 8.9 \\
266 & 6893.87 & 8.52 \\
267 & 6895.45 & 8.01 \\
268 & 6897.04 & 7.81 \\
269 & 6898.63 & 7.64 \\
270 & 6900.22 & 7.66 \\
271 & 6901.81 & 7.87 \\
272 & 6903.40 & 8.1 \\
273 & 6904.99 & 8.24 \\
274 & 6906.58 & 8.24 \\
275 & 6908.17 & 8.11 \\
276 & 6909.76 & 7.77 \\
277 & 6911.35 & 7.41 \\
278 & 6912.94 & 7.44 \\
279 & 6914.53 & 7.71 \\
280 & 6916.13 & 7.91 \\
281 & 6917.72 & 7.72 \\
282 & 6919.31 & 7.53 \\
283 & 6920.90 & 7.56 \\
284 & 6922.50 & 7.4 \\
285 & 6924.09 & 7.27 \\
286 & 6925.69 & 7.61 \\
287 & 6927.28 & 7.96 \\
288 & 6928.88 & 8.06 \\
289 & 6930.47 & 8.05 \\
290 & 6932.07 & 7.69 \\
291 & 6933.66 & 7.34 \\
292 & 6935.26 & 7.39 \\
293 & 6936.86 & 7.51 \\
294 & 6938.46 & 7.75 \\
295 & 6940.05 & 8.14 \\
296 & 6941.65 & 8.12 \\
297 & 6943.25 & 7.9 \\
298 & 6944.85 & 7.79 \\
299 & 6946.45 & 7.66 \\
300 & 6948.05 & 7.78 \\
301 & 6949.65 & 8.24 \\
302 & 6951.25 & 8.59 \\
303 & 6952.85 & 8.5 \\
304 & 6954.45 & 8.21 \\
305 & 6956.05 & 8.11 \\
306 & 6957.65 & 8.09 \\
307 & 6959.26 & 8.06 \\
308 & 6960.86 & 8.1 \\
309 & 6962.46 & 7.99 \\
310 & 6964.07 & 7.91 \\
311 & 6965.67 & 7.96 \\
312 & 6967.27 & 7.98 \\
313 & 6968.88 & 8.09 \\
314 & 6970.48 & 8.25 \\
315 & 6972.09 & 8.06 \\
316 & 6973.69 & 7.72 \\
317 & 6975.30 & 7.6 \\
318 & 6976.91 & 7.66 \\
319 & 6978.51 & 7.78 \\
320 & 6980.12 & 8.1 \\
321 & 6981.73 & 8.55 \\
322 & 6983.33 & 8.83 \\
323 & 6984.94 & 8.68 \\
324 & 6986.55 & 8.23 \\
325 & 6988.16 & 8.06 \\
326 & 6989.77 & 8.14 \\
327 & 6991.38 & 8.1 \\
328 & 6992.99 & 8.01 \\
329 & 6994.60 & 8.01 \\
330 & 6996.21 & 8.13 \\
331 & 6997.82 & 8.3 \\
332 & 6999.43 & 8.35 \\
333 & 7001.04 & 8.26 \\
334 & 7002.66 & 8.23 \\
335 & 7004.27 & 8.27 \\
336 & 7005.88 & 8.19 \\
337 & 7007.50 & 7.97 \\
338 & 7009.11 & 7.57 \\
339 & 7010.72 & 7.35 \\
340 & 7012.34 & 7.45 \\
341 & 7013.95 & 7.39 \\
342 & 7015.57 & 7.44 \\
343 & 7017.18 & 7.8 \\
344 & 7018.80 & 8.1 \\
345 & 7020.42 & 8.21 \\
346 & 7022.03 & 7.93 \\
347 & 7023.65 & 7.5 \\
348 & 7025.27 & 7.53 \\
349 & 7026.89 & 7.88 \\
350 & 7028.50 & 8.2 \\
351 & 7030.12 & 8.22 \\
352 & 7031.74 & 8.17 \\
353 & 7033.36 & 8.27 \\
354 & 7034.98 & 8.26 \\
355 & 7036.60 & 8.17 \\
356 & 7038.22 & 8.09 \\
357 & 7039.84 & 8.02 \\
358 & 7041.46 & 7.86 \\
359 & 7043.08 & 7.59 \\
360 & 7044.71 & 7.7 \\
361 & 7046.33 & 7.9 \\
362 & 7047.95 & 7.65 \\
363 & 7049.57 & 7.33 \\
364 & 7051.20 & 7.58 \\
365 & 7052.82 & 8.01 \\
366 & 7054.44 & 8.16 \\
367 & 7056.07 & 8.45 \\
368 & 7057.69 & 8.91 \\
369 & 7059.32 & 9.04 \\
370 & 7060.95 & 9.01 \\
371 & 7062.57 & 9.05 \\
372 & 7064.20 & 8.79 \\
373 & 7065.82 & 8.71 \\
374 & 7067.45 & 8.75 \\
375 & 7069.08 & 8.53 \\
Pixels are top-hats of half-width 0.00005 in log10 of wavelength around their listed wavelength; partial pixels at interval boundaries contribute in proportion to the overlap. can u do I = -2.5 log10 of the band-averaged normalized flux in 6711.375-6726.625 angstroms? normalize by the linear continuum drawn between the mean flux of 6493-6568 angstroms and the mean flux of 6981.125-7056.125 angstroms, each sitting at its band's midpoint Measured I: 0.07 mag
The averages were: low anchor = 9.43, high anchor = 8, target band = 8.32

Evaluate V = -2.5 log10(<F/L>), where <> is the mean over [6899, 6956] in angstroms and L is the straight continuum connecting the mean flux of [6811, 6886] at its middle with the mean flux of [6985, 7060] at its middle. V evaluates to 0.054 mag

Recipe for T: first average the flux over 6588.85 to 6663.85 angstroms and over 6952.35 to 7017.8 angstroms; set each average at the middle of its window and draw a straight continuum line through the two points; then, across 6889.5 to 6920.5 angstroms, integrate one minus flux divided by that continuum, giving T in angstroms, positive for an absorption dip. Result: 1.2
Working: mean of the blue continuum 9.16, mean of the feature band 7.96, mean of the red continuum 8.03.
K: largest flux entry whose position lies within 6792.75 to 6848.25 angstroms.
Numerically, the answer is 8.97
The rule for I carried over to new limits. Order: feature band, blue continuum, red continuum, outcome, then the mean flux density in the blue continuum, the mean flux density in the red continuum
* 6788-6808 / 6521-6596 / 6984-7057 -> 0.03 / 9.34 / 7.97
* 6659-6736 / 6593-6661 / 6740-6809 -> 0.03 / 9.15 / 8.55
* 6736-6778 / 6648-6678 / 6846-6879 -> 0.00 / 8.72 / 8.48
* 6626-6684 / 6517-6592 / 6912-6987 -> 0.00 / 9.36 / 7.93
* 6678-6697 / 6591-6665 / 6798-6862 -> 0.03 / 9.14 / 8.43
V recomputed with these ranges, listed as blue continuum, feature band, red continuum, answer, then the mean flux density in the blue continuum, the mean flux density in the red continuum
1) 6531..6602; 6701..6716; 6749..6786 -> 0.05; 9.34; 8.66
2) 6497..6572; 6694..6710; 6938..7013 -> 0.04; 9.48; 8.06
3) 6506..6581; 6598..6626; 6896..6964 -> -0.02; 9.4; 7.86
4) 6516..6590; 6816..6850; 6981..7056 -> 0.02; 9.36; 8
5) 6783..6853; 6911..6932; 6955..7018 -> 0.07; 8.4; 8.02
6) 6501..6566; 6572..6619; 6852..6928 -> 0.00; 9.43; 8.14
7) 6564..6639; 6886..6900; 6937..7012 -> 0.02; 9.3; 8.06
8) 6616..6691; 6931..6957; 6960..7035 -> 0.03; 8.98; 8.01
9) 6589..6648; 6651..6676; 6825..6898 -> 0.04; 9.29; 8.36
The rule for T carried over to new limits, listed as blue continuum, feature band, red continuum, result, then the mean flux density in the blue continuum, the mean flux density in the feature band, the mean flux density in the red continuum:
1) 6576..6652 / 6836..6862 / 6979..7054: 0.3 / 9.19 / 8.41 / 7.99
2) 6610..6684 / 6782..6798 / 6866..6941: 0.2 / 9.05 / 8.35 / 8.02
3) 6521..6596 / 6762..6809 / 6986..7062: 1.2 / 9.34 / 8.48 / 8.02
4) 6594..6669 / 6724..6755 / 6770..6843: 0.9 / 9.11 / 8.44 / 8.42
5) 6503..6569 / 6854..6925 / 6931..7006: 1.4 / 9.46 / 8.15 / 8.05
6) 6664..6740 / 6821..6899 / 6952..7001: -0.6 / 8.55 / 8.36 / 8.12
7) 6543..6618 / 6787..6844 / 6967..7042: 1.5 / 9.35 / 8.39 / 8.02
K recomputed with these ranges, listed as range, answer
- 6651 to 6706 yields 9.16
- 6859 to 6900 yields 9.14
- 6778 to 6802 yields 8.78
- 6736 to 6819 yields 9.01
